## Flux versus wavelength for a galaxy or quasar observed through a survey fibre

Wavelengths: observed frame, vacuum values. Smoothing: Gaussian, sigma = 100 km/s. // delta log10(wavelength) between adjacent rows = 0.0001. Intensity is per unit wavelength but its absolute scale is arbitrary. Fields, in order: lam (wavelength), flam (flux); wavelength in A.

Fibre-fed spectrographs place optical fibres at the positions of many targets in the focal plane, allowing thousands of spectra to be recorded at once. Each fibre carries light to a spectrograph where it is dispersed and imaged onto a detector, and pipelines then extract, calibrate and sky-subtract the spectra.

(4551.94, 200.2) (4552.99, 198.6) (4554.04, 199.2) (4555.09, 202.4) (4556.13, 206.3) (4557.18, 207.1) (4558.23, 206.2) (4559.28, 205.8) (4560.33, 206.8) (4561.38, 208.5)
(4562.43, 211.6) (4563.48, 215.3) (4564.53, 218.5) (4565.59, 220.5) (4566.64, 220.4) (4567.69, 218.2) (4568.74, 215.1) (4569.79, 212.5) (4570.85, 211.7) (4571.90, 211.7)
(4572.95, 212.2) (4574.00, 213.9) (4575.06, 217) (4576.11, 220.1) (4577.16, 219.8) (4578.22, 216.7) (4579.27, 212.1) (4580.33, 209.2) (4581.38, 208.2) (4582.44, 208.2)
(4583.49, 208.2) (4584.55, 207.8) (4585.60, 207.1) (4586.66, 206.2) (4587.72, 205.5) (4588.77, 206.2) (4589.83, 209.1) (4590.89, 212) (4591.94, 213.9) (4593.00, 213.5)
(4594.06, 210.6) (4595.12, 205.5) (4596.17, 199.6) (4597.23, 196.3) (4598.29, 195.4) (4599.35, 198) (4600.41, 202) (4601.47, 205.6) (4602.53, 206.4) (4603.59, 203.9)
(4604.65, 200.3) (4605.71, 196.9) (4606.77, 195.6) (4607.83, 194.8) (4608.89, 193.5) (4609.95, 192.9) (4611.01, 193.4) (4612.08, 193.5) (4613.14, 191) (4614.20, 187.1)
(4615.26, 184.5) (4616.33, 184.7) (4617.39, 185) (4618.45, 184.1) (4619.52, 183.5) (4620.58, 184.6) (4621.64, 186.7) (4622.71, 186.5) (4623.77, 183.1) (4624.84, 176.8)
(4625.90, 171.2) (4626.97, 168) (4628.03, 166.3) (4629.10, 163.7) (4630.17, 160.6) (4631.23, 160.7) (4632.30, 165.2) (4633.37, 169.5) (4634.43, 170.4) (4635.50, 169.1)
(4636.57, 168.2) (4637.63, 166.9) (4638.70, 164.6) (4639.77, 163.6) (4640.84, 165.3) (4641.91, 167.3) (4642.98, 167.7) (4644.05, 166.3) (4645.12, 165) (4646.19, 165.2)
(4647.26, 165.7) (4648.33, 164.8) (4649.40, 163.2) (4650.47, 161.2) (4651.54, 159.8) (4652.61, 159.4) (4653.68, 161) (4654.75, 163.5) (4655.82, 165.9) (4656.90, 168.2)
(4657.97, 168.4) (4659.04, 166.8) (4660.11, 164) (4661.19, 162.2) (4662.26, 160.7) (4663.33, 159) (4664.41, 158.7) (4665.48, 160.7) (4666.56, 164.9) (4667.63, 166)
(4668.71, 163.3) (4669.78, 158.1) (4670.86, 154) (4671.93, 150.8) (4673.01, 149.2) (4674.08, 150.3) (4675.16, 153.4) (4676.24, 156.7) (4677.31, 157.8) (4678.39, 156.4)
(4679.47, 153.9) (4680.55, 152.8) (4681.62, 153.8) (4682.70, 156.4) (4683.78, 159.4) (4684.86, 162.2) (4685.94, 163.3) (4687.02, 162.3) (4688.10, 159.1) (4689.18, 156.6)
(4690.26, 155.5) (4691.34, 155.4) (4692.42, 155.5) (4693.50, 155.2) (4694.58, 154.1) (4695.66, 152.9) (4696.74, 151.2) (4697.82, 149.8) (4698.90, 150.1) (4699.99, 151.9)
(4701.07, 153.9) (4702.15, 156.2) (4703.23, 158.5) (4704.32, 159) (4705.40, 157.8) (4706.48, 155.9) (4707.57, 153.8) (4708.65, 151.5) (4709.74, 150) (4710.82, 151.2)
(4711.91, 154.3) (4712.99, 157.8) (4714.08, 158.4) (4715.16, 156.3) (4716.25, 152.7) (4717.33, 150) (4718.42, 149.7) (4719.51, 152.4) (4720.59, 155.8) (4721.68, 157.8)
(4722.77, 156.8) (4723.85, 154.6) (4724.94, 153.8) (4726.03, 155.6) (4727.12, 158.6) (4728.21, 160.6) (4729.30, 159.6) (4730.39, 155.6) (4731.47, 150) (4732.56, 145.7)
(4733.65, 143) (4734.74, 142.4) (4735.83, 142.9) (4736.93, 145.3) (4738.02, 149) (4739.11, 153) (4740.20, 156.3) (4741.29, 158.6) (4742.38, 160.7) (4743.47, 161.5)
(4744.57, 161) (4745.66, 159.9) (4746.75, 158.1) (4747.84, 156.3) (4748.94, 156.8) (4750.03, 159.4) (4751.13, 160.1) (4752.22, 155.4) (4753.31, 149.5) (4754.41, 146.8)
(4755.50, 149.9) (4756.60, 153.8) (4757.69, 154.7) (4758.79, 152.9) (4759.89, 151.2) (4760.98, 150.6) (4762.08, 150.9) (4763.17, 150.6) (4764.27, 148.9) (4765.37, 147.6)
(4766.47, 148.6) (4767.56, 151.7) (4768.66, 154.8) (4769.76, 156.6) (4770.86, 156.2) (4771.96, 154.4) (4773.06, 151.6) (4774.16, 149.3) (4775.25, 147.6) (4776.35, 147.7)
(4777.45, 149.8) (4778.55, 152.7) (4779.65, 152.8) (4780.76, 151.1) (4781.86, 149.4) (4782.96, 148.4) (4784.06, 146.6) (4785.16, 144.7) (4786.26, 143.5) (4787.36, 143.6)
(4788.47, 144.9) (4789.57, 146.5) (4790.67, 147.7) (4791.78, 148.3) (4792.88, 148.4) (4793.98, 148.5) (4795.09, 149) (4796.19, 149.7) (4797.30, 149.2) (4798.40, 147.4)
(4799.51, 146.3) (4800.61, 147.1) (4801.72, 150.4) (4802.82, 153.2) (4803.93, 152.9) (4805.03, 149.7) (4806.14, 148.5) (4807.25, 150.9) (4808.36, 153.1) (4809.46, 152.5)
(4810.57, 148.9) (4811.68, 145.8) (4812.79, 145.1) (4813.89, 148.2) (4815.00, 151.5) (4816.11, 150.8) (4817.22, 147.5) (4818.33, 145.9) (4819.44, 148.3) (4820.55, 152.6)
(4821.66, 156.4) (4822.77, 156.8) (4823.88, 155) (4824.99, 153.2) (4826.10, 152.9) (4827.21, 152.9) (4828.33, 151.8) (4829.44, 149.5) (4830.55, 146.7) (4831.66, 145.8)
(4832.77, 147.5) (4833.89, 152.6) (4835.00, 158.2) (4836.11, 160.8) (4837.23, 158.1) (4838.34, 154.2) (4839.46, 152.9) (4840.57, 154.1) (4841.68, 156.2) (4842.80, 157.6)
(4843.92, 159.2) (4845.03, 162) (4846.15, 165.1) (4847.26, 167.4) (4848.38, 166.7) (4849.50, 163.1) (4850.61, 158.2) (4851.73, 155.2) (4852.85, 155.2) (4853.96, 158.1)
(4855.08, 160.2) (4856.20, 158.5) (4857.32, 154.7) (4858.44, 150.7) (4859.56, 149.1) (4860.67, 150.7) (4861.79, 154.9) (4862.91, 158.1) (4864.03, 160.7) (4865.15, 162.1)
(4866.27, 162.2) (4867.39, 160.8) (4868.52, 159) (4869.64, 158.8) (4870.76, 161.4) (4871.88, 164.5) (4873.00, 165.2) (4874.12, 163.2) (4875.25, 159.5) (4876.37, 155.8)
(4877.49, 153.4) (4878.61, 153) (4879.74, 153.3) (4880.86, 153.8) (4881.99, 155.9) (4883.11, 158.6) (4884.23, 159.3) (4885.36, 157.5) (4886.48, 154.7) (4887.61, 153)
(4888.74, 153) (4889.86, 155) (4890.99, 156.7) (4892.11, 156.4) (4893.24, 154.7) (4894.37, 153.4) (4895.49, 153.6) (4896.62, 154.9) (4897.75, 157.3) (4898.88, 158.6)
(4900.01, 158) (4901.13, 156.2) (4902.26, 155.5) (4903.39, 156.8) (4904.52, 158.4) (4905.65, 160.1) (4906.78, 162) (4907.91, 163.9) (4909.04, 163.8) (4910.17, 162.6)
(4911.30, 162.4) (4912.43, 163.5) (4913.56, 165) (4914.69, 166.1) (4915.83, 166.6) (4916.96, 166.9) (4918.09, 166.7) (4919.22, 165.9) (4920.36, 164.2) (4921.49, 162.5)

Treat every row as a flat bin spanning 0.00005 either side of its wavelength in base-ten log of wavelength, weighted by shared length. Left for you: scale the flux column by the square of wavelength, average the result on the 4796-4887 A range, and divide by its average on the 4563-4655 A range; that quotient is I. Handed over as 0.9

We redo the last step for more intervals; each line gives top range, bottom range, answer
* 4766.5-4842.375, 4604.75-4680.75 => 0.95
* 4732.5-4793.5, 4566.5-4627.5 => 0.81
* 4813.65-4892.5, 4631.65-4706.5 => 1.05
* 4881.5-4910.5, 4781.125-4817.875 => 1.10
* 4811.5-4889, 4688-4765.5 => 1.07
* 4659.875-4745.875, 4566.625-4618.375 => 0.80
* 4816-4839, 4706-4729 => 1.03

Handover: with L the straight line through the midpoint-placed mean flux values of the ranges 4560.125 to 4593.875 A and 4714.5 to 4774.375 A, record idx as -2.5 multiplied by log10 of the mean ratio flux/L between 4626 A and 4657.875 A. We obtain 0.15 mag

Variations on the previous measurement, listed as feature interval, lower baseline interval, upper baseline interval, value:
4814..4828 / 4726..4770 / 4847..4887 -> 0.03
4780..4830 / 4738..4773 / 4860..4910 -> 0.04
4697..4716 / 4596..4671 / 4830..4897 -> 0.10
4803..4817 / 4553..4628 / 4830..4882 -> 0.11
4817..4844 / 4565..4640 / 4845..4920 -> 0.09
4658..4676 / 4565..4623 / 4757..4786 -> 0.14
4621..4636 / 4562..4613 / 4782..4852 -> 0.15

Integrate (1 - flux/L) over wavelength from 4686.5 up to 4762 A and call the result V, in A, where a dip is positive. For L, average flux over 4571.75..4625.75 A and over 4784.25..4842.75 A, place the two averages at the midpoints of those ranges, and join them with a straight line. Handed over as 7.44 A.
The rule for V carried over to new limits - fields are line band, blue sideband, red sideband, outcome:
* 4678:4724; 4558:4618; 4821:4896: 7.4 A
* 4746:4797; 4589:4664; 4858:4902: 4.9 A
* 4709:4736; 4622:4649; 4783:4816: 0.8 A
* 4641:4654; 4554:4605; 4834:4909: 2.2 A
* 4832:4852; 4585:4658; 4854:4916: 0.5 A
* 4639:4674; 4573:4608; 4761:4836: 4.9 A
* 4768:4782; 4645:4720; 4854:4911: 0.5 A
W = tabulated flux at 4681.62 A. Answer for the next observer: 153.8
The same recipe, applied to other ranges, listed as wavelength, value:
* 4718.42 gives 149.7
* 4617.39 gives 185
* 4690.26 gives 155.5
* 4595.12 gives 205.5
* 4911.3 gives 162.4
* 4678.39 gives 156.4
